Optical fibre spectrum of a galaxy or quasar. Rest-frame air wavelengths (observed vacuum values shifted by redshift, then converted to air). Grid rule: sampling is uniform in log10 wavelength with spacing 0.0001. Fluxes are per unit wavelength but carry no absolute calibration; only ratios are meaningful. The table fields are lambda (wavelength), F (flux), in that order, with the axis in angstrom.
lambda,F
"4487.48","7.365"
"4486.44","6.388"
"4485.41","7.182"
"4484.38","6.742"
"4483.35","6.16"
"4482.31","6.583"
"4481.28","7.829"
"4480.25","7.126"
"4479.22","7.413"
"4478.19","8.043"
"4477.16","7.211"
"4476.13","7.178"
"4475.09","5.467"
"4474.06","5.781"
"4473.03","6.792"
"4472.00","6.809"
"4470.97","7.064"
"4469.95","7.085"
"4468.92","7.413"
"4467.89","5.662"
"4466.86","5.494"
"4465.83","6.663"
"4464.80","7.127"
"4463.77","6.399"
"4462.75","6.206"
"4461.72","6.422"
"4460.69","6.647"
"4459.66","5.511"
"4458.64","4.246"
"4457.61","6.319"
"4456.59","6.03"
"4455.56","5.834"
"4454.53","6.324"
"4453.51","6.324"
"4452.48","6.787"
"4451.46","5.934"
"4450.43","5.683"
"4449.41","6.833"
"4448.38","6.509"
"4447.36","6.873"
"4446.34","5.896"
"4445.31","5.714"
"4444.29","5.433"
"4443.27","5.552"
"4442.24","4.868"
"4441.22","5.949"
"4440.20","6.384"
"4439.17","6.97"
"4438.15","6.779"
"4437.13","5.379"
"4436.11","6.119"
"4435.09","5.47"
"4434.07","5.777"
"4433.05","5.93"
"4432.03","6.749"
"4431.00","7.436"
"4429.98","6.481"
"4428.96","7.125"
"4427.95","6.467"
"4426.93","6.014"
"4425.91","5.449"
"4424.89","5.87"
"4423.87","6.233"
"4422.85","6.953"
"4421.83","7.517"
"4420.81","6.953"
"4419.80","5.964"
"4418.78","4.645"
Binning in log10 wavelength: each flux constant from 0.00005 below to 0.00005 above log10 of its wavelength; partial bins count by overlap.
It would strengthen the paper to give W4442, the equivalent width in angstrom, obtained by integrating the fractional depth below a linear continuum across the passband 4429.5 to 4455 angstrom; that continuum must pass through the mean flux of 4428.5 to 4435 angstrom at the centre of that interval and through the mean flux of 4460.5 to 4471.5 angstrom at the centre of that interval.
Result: 1.4 angstrom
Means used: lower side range 6.5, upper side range 6.56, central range 6.17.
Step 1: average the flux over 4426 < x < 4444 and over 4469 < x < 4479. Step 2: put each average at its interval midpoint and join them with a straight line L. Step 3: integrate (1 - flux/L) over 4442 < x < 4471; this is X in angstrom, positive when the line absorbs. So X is 1.8 angstrom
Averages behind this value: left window 6.18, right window 6.87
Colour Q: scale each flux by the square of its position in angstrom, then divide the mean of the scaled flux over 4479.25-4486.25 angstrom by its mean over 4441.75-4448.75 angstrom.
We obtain 1.21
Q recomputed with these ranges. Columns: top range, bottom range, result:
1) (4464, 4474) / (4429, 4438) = 1.08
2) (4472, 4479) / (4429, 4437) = 1.10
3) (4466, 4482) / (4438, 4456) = 1.13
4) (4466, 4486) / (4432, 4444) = 1.16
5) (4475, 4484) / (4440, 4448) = 1.23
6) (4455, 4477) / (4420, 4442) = 1.01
